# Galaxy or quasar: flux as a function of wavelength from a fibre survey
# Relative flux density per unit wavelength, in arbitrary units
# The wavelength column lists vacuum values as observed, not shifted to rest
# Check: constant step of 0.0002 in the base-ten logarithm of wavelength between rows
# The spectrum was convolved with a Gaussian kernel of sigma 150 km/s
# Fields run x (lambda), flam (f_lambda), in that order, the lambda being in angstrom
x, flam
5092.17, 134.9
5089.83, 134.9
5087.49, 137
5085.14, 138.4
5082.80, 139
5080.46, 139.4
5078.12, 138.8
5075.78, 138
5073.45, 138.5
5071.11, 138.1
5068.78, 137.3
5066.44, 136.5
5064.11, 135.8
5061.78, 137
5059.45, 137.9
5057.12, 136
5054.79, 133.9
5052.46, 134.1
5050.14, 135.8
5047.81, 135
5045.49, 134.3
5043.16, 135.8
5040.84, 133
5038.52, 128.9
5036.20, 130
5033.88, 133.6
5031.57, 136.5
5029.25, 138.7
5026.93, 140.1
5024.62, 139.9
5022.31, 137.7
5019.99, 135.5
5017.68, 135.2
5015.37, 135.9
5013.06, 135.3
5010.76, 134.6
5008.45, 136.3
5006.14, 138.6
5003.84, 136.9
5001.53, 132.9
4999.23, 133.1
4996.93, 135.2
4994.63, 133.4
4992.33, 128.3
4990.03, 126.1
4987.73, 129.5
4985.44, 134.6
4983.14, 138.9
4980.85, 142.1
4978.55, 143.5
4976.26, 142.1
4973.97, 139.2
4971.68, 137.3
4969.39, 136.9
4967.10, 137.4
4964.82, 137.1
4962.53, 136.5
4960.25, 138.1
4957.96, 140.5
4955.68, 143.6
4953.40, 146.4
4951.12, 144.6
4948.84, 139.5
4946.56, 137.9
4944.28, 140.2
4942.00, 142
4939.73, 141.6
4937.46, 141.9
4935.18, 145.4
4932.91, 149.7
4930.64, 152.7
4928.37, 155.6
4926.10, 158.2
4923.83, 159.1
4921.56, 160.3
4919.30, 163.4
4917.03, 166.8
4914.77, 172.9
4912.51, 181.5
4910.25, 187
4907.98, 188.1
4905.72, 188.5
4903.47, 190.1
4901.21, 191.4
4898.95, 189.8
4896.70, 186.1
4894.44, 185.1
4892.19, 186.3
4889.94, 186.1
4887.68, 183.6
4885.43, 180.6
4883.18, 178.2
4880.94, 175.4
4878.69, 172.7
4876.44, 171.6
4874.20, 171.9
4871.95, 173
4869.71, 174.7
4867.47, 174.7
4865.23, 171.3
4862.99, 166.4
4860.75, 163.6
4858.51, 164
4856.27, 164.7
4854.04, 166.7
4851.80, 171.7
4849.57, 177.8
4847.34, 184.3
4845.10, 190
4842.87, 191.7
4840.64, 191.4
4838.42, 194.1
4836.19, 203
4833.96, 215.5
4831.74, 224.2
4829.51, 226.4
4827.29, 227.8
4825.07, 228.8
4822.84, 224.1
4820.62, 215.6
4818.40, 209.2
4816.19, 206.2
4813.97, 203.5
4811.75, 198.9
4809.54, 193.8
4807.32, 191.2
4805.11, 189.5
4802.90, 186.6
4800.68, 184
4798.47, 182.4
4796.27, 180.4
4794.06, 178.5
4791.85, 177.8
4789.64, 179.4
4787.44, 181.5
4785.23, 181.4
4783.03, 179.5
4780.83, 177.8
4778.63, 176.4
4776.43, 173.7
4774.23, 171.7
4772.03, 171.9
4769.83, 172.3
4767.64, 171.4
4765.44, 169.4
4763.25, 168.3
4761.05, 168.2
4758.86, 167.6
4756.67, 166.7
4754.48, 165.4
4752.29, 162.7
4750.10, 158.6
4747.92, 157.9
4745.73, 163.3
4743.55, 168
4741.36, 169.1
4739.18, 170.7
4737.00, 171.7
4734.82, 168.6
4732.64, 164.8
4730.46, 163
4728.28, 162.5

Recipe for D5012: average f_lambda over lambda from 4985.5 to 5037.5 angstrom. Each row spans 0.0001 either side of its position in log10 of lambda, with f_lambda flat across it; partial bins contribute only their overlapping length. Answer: 135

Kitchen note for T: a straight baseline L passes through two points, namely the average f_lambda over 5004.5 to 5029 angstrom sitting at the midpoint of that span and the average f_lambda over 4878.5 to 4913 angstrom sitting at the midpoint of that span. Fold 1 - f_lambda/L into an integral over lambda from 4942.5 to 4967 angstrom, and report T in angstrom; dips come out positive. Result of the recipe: 3.2 angstrom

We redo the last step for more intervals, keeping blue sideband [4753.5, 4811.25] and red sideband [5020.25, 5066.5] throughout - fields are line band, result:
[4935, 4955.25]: 1.2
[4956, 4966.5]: 0.7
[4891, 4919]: -4.6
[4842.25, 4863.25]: -1.0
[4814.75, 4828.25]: -3.7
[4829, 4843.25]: -3.2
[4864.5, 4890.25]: -2.2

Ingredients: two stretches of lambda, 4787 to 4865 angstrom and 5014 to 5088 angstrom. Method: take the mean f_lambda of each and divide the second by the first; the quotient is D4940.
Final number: 0.71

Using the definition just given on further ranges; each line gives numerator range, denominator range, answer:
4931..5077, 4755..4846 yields 0.72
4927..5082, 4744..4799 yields 0.80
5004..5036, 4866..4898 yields 0.76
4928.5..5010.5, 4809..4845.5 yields 0.66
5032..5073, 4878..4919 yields 0.74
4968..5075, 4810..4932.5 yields 0.74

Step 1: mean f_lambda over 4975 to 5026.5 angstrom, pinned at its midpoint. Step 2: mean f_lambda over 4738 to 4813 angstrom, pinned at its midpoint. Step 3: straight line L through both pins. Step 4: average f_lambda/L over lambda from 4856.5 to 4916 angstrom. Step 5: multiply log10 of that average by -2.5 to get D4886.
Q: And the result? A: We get -0.15 mag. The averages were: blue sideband 175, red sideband 136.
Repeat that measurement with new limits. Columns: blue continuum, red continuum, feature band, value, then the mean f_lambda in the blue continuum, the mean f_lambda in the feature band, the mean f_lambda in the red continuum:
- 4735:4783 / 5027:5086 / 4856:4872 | -0.078 mag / 169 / 169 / 136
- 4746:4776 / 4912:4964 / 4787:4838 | -0.232 mag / 167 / 201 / 150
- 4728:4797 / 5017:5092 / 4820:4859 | -0.220 mag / 171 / 198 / 136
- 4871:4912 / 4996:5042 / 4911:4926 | 0.034 mag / 183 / 167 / 135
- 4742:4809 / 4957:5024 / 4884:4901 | -0.205 mag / 174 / 185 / 136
